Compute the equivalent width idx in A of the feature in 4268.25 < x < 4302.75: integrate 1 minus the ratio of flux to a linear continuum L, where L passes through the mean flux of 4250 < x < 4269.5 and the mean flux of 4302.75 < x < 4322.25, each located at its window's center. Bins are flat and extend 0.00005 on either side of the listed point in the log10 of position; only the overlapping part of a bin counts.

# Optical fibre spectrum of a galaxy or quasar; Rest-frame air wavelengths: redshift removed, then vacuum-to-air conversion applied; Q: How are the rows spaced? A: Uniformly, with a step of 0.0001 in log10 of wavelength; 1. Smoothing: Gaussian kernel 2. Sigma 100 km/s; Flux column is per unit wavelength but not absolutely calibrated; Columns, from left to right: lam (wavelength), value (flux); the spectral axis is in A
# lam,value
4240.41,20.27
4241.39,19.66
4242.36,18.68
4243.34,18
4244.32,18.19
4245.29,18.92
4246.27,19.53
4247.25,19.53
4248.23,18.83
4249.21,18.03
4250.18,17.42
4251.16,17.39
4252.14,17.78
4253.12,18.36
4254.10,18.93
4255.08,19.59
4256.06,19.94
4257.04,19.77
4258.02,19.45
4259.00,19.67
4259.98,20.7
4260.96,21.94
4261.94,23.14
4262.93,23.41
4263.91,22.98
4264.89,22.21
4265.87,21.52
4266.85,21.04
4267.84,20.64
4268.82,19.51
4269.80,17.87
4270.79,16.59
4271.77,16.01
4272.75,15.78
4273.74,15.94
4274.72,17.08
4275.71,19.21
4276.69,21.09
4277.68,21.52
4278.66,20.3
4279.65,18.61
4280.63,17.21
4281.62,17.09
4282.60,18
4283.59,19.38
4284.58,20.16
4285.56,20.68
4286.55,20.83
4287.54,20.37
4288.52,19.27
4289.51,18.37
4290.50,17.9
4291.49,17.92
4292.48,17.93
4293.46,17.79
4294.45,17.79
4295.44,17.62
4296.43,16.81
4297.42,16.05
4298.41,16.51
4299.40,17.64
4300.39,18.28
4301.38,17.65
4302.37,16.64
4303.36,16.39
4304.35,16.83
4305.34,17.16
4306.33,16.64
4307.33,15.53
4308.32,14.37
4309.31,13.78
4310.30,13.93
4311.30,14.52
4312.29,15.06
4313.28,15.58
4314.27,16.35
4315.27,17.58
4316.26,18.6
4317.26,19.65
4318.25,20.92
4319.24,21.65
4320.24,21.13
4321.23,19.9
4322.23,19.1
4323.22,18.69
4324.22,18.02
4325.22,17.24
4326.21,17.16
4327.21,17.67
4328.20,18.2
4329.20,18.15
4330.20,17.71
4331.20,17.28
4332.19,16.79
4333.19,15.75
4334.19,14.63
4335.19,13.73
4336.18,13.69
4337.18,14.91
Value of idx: 1.00 A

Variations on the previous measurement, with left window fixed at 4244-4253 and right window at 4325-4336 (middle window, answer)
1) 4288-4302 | -0.2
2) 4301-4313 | 1.0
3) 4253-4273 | -2.1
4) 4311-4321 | -0.7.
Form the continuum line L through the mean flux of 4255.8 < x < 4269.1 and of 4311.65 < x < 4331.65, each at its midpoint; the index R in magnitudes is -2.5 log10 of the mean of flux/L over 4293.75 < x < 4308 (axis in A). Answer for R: 0.14 mag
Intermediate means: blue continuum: 21.2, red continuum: 18.3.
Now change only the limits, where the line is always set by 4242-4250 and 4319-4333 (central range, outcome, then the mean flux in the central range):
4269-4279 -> 0.02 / 18.2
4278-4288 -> -0.04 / 19.3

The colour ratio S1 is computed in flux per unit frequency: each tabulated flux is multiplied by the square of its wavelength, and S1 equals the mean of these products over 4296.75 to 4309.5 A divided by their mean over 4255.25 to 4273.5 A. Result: 0.84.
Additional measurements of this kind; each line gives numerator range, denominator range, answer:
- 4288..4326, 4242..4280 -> 0.92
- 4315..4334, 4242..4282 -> 0.99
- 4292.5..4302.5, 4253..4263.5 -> 0.86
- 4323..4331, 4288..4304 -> 1.03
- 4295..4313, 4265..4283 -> 0.88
